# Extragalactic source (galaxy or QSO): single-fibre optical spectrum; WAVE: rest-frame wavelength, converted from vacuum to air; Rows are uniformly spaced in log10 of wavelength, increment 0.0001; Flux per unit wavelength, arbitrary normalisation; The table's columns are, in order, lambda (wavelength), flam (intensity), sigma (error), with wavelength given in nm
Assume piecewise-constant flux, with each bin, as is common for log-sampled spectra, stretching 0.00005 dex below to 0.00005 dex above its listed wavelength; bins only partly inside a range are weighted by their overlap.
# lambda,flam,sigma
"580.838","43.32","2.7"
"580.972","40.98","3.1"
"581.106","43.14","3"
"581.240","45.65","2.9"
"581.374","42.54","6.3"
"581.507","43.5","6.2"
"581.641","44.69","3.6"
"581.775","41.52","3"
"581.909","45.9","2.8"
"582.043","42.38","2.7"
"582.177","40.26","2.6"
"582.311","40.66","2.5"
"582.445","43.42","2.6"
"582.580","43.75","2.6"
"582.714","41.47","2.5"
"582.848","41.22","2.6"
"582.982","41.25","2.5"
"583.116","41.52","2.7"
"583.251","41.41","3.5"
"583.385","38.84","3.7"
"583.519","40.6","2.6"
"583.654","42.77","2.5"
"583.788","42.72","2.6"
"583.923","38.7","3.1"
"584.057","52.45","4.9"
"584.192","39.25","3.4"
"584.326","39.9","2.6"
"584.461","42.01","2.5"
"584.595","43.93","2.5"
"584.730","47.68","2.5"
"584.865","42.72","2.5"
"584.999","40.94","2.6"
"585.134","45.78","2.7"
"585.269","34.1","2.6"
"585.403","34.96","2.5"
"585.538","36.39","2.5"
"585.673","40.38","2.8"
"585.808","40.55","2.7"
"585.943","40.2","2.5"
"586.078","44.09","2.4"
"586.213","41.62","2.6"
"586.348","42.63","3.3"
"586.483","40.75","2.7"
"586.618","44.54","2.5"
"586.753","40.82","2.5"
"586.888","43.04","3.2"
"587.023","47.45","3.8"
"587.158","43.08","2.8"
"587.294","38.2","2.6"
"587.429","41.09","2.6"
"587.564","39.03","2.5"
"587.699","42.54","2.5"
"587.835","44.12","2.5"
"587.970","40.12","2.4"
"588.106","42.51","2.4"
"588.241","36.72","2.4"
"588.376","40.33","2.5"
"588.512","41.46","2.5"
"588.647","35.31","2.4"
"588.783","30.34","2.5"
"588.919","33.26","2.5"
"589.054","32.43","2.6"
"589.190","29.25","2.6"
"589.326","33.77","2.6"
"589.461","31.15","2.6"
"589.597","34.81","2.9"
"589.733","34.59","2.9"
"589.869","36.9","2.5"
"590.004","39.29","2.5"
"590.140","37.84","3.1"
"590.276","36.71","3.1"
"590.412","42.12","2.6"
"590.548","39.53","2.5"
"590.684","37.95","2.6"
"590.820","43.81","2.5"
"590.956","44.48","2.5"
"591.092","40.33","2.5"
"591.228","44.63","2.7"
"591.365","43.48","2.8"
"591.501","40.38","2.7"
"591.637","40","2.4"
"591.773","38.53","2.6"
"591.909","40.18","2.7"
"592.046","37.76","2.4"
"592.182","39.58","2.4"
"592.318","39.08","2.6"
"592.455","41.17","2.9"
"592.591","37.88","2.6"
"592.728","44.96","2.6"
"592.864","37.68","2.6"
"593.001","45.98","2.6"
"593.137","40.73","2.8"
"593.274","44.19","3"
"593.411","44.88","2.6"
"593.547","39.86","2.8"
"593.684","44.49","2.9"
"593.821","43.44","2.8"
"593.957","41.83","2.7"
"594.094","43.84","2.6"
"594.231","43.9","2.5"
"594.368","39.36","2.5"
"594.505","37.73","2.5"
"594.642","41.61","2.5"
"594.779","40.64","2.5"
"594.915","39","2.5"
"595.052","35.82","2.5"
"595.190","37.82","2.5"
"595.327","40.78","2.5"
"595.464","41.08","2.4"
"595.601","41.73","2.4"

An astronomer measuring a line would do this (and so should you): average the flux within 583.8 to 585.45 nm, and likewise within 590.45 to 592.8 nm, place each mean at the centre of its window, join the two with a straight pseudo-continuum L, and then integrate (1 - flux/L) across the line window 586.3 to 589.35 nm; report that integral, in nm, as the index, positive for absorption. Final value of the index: 0.16 nm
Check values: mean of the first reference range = 42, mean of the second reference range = 40.8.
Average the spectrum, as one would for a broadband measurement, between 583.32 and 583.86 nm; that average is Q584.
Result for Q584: 41.2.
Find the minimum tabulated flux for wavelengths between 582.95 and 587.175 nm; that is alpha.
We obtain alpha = 34.1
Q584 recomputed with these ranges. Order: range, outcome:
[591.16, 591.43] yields 43.9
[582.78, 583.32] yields 41.4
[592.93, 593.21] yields 43.3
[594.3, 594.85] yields 39.9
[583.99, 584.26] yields 45.9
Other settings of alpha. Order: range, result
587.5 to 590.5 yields 29.25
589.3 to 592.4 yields 31.15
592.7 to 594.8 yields 37.68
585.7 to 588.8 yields 30.34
